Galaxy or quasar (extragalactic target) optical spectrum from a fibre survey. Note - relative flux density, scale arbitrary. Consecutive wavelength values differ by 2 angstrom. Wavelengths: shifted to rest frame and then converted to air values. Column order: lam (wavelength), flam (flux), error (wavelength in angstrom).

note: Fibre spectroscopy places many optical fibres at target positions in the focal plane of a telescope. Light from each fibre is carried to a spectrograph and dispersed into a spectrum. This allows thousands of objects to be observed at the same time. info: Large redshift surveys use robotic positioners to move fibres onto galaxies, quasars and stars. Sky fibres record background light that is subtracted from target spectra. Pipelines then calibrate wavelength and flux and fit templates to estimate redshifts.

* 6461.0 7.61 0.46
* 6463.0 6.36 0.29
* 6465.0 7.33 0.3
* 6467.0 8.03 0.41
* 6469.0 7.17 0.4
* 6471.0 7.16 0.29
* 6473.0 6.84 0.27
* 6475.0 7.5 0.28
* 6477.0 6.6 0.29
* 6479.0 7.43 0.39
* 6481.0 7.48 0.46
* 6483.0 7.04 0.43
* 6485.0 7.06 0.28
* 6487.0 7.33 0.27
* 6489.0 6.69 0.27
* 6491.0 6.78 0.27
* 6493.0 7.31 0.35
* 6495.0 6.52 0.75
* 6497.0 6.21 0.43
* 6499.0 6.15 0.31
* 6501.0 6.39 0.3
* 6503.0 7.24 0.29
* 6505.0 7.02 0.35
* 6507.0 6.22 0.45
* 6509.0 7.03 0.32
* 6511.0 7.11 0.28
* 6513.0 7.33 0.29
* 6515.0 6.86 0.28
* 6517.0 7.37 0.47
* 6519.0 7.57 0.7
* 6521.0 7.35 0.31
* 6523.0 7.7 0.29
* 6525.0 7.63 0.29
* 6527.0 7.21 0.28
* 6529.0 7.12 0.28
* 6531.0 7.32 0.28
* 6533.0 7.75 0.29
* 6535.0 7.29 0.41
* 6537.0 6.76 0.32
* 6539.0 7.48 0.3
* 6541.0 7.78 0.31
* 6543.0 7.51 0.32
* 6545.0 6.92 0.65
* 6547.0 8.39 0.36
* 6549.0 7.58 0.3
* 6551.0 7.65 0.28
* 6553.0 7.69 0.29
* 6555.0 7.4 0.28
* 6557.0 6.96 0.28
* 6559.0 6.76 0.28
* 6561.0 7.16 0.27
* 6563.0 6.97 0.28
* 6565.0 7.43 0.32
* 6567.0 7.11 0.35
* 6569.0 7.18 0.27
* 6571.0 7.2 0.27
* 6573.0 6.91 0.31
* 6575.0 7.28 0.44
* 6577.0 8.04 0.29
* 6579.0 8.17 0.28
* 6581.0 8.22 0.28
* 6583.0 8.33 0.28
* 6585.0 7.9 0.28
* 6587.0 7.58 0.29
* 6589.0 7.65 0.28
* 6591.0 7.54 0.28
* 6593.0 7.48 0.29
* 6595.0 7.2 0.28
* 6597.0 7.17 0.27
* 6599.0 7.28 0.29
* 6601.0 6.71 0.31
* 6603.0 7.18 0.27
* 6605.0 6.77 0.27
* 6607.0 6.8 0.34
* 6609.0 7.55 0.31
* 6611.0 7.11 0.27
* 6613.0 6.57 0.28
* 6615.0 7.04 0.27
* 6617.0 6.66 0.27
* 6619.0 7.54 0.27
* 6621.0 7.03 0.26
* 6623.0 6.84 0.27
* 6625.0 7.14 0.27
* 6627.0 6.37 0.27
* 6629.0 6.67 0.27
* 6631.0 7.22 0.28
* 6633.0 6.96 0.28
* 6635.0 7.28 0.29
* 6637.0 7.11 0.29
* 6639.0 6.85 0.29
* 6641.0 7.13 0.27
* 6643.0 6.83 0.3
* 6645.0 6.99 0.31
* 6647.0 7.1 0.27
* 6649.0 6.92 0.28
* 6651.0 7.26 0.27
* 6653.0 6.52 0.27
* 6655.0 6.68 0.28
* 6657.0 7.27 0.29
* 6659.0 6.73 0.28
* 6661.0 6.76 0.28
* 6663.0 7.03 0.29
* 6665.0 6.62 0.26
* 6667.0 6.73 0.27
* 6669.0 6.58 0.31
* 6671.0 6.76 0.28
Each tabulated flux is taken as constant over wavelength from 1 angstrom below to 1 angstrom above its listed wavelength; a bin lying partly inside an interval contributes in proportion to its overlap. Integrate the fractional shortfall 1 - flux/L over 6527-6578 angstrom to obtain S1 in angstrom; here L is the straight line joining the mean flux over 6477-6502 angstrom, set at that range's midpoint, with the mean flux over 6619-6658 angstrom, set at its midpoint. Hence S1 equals -3.24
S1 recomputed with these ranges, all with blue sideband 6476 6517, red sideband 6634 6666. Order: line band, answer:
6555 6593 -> -3.0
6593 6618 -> -0.3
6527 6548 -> -1.5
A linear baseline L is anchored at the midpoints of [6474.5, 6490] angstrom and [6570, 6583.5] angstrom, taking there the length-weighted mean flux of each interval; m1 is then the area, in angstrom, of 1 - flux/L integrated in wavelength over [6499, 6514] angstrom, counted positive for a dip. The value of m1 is 0.9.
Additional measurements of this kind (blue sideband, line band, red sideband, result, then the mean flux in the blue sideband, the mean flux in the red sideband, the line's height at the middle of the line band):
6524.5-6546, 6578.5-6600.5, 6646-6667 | -1.59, 7.34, 6.88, 7.13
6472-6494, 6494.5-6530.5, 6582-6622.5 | 0.62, 7.1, 7.25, 7.13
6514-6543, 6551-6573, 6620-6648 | 0.16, 7.38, 6.97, 7.25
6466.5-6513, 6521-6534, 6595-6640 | -0.88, 6.97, 7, 6.98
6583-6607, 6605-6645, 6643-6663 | 0.78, 7.34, 6.92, 7.12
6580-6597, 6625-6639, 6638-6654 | 0.37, 7.7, 6.95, 7.13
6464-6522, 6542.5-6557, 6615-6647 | -1.11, 7.04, 6.98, 7.01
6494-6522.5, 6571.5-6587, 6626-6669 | -2.02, 6.9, 6.9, 6.9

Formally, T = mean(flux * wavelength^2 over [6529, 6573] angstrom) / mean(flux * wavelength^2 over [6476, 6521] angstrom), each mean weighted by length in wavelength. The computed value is 1.1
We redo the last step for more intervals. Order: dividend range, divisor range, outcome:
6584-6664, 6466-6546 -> 1.03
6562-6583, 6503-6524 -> 1.07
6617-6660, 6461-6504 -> 1.04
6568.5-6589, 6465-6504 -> 1.13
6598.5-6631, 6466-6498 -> 1.02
